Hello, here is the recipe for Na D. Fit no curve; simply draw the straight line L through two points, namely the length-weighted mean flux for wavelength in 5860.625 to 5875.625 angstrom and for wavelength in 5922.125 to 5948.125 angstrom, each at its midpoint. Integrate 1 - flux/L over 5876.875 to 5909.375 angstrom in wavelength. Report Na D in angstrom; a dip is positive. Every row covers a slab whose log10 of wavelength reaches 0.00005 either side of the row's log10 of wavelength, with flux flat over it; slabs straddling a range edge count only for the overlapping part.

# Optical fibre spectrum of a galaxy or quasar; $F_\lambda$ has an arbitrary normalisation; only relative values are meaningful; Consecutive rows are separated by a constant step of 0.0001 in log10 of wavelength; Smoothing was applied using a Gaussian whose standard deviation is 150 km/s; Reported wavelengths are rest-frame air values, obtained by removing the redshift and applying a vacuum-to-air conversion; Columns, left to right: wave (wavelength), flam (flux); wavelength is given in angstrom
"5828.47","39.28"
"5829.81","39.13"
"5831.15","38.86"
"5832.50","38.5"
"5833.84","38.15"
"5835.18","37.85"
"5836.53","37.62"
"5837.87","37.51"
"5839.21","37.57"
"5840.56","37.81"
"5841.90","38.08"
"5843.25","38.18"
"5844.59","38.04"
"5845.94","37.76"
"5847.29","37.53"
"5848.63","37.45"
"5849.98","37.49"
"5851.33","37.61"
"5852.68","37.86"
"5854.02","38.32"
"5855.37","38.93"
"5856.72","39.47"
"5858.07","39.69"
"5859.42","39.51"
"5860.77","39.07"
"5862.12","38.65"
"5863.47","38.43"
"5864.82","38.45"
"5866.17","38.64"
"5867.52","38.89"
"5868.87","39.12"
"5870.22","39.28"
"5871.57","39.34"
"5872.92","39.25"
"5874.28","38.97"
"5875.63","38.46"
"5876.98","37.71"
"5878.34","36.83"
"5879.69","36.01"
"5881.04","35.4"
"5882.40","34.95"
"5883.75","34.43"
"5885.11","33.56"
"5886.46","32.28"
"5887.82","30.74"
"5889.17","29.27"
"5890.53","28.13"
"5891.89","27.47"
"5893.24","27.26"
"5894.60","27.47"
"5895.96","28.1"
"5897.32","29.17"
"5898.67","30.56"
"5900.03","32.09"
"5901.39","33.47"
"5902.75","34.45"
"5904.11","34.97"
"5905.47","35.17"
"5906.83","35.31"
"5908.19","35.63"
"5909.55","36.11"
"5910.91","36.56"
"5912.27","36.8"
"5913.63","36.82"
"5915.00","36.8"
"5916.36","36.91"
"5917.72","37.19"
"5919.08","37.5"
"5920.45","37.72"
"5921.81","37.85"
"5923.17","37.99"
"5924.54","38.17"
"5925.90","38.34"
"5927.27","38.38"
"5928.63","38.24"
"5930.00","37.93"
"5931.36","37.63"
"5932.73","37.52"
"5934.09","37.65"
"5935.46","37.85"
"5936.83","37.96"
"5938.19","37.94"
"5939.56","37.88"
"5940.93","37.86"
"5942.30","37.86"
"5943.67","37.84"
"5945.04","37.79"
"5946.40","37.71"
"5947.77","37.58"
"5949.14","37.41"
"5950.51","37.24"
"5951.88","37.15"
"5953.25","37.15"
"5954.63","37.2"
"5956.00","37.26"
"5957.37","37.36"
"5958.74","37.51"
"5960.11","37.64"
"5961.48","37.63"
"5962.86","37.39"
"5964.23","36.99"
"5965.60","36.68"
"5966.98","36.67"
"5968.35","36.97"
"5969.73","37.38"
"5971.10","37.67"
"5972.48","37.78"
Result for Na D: 5.1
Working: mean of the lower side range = 38.9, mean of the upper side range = 37.9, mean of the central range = 32.5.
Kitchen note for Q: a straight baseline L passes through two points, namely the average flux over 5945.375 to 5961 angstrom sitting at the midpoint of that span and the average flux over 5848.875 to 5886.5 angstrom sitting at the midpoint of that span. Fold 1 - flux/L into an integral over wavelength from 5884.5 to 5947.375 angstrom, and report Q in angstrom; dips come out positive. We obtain 4.0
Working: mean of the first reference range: 37.8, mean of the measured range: 35.2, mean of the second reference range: 37.4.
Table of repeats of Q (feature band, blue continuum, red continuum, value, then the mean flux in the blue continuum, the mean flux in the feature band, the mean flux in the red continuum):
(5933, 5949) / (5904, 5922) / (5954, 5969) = -0.37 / 36.5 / 37.8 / 37.2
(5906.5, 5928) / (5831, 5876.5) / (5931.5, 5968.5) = 0.36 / 38.4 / 37.2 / 37.5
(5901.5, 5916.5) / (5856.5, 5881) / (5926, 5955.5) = 0.89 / 38.6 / 35.8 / 37.7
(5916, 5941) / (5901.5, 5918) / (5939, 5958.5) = -0.77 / 35.9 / 37.8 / 37.5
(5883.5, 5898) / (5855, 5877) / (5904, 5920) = 3.06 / 39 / 29.7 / 36.4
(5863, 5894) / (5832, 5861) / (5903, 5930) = 1.92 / 38.2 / 35.3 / 37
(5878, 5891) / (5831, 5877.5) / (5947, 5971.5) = 1.68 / 38.4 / 33.2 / 37.3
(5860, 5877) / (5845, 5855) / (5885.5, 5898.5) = -2.48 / 37.7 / 38.8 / 29.1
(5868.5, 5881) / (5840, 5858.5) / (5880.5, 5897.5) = -1.82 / 38.1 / 38.2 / 30.6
